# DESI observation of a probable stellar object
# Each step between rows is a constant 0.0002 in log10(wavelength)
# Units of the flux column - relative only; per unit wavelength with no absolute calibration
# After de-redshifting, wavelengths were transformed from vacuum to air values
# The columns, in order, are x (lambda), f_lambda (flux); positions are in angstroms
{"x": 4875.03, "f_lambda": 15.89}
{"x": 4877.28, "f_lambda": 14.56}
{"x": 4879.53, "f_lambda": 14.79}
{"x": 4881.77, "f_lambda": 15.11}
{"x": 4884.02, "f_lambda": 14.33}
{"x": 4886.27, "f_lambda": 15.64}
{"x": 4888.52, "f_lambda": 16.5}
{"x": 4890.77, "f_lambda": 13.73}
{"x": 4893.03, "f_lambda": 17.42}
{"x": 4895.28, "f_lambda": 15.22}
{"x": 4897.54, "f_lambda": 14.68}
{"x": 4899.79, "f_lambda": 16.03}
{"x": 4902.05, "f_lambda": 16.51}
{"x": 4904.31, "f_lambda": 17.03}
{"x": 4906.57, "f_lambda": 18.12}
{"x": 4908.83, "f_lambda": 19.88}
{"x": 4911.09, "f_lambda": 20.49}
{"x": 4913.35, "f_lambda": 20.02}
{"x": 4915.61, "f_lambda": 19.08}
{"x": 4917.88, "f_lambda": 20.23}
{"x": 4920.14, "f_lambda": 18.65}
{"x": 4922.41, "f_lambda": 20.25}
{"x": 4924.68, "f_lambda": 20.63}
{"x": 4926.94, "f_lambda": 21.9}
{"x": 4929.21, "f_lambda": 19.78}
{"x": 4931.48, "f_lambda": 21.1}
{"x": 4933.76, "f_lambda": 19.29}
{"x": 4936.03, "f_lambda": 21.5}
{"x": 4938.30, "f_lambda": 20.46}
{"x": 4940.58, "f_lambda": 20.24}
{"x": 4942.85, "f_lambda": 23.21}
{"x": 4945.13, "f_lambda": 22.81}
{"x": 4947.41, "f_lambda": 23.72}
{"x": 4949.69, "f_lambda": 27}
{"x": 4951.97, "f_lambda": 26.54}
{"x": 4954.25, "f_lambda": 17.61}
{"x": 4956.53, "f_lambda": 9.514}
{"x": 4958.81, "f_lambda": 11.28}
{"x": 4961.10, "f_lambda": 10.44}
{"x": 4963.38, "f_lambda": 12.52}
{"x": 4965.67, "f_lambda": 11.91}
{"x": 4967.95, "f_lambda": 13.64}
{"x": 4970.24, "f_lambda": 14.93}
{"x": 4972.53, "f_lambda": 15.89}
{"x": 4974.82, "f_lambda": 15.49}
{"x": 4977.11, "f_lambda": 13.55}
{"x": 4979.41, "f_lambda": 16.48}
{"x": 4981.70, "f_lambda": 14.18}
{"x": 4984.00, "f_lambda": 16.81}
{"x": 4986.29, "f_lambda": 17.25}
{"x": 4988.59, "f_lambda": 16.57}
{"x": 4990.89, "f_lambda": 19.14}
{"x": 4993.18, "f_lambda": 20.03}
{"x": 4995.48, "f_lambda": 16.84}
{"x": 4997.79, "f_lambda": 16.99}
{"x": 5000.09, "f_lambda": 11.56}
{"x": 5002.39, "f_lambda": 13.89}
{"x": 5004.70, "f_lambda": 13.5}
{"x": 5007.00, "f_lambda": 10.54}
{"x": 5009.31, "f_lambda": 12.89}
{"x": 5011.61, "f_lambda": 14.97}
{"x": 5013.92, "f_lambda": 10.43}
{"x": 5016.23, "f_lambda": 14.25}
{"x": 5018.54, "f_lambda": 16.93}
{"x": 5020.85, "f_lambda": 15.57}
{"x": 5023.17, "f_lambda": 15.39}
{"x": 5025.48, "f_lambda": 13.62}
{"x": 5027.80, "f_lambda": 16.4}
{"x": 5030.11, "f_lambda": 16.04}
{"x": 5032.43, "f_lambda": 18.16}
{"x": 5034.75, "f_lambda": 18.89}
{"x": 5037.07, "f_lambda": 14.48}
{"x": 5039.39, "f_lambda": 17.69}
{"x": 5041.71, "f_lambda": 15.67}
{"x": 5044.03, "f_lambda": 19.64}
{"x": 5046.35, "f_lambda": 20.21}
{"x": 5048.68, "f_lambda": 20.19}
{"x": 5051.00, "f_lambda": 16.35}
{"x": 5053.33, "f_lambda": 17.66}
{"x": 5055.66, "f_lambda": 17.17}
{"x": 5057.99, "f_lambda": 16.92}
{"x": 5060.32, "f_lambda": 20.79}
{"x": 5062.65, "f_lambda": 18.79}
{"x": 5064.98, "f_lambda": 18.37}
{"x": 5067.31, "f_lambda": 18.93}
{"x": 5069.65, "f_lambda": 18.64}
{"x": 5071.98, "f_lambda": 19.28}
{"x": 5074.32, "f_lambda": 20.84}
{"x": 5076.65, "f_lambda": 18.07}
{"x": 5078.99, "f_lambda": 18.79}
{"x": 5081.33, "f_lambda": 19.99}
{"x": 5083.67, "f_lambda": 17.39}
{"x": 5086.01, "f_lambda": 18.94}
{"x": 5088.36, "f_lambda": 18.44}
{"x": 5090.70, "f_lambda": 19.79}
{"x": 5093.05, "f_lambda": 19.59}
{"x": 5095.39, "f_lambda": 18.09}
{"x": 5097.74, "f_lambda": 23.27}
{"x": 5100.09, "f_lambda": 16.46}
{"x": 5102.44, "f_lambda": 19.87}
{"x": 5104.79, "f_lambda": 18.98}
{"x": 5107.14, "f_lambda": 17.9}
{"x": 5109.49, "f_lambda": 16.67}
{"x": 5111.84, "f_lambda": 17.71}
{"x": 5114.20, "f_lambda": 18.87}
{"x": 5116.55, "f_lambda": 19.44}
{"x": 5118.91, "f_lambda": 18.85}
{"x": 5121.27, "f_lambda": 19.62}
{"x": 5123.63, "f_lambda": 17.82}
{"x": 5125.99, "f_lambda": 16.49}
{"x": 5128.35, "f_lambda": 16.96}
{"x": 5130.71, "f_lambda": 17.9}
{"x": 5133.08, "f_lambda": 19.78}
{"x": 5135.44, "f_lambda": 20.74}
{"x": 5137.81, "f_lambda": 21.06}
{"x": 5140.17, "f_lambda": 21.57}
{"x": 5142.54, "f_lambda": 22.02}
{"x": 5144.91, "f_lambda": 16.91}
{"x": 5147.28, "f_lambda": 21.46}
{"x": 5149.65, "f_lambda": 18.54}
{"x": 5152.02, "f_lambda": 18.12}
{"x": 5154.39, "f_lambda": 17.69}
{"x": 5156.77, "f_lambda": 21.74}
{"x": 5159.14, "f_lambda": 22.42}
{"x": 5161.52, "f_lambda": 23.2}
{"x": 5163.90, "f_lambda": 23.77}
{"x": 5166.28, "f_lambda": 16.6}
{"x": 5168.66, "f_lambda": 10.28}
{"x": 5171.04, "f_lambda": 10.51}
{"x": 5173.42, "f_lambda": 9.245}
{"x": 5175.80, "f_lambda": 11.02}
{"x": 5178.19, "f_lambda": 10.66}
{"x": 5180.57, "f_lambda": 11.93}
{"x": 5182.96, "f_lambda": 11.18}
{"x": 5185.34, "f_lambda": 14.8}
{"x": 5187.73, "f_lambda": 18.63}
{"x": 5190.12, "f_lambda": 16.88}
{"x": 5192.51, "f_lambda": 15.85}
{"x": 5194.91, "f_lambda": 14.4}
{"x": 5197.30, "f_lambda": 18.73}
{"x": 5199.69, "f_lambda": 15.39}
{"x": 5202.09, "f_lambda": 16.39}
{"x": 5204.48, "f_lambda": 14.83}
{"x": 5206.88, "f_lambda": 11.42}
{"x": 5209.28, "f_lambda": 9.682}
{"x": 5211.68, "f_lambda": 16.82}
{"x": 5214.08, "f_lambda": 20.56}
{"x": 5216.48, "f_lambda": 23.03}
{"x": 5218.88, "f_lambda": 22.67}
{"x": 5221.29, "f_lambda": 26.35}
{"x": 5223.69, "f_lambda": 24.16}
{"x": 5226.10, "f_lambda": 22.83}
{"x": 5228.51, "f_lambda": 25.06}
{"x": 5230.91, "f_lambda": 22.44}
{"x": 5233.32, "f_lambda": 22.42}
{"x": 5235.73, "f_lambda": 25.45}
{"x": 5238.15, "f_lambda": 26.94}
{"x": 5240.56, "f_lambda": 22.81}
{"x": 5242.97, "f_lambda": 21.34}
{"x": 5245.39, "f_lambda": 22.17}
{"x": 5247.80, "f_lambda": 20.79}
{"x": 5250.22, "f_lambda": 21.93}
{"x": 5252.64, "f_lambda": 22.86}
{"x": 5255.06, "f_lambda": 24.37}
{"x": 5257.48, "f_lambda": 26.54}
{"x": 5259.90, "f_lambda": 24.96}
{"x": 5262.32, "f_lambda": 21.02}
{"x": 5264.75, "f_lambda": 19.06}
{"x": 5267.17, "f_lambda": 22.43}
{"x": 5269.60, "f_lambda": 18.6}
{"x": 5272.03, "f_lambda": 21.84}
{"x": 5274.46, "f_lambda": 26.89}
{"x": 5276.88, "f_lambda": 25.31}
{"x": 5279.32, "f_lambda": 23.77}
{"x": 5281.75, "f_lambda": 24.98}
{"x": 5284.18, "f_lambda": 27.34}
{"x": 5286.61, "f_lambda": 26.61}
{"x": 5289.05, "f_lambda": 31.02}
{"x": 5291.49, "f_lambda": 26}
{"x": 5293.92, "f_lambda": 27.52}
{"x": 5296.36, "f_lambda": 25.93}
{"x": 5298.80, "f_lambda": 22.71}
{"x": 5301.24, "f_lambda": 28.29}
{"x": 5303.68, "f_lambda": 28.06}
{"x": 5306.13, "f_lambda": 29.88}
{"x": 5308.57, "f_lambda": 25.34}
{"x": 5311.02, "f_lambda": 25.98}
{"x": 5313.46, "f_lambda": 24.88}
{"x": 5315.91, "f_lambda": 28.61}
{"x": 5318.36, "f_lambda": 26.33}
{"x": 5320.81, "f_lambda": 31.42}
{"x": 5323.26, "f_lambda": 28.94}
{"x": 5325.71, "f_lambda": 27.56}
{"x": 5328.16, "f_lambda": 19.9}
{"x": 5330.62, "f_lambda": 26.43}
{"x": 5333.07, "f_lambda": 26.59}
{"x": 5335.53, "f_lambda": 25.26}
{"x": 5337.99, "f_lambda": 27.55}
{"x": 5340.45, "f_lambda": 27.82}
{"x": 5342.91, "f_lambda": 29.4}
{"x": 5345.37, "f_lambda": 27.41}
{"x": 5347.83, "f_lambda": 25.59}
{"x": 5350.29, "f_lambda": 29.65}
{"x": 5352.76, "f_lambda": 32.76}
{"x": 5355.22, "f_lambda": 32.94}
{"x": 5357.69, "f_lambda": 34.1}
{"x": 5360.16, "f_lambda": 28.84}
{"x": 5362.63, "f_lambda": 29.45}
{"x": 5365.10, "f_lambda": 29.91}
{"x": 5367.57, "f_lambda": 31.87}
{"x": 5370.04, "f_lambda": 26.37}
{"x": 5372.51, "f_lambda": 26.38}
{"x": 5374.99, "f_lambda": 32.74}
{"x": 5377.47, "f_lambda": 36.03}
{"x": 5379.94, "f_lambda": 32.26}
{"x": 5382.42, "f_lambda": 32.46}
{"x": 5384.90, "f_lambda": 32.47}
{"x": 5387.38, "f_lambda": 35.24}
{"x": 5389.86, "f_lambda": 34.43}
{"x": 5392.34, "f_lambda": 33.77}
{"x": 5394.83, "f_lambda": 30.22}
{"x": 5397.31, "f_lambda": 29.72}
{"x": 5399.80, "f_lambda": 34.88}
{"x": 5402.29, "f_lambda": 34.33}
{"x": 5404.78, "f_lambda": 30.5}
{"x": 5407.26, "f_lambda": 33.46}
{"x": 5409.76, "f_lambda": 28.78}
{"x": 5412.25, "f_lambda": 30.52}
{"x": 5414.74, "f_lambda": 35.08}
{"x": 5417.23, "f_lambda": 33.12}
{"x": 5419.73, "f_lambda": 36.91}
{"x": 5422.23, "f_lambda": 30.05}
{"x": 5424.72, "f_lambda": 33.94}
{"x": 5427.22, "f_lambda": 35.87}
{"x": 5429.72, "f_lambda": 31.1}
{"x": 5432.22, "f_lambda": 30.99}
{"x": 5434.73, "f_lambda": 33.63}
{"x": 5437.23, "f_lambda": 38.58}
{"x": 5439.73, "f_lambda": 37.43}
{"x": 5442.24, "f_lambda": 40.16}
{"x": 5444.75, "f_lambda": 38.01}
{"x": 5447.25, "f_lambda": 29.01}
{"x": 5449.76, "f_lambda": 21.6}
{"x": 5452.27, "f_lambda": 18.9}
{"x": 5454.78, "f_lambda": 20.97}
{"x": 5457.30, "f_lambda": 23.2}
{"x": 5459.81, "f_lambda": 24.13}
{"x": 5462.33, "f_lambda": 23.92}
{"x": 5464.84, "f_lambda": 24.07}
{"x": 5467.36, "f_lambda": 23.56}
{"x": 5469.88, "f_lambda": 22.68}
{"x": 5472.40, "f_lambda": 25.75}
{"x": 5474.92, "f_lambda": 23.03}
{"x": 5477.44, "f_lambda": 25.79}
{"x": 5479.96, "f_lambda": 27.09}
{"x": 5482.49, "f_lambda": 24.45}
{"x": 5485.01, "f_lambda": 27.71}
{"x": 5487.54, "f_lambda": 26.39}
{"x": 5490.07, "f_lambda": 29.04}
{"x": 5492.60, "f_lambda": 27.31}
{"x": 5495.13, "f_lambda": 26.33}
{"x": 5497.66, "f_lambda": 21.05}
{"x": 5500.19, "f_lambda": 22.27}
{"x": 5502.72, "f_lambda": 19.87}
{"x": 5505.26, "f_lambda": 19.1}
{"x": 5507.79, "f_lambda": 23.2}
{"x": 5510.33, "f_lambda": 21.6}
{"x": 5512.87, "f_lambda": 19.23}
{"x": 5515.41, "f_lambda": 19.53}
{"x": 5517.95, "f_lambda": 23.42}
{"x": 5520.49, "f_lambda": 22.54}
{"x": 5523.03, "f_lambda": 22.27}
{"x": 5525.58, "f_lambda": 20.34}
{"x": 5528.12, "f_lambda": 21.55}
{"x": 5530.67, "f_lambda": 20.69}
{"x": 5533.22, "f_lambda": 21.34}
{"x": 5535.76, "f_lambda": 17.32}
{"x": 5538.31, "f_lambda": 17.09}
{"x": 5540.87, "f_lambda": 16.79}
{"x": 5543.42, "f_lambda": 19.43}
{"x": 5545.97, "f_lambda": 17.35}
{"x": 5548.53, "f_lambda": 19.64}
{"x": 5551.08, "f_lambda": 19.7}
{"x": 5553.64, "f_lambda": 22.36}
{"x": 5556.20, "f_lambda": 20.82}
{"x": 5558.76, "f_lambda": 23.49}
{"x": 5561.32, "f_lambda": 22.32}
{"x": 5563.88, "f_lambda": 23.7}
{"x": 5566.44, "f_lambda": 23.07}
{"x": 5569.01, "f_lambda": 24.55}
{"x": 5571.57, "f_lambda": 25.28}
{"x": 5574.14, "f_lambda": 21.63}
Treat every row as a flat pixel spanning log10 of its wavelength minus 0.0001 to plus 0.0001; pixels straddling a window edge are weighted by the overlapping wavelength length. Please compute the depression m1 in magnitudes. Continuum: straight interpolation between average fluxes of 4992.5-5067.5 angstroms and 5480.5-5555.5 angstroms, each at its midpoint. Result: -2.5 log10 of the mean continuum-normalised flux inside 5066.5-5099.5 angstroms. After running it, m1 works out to -0.14 mag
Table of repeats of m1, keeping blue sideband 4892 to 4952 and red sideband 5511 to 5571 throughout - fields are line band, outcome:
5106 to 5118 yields 0.119 mag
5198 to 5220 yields 0.211 mag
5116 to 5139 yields 0.078 mag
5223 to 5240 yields -0.182 mag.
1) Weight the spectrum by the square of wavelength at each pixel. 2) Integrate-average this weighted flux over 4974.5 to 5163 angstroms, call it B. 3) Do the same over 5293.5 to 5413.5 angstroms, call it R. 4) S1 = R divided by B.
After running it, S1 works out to 1.84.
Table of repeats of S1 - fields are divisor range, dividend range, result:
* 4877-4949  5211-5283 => 1.41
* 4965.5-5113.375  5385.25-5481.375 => 2.05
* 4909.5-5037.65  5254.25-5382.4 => 1.83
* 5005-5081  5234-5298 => 1.55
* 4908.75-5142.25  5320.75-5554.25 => 1.78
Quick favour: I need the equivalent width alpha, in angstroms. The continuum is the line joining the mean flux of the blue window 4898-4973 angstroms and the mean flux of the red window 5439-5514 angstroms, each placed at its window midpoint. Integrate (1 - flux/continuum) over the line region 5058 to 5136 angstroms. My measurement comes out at 6.45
